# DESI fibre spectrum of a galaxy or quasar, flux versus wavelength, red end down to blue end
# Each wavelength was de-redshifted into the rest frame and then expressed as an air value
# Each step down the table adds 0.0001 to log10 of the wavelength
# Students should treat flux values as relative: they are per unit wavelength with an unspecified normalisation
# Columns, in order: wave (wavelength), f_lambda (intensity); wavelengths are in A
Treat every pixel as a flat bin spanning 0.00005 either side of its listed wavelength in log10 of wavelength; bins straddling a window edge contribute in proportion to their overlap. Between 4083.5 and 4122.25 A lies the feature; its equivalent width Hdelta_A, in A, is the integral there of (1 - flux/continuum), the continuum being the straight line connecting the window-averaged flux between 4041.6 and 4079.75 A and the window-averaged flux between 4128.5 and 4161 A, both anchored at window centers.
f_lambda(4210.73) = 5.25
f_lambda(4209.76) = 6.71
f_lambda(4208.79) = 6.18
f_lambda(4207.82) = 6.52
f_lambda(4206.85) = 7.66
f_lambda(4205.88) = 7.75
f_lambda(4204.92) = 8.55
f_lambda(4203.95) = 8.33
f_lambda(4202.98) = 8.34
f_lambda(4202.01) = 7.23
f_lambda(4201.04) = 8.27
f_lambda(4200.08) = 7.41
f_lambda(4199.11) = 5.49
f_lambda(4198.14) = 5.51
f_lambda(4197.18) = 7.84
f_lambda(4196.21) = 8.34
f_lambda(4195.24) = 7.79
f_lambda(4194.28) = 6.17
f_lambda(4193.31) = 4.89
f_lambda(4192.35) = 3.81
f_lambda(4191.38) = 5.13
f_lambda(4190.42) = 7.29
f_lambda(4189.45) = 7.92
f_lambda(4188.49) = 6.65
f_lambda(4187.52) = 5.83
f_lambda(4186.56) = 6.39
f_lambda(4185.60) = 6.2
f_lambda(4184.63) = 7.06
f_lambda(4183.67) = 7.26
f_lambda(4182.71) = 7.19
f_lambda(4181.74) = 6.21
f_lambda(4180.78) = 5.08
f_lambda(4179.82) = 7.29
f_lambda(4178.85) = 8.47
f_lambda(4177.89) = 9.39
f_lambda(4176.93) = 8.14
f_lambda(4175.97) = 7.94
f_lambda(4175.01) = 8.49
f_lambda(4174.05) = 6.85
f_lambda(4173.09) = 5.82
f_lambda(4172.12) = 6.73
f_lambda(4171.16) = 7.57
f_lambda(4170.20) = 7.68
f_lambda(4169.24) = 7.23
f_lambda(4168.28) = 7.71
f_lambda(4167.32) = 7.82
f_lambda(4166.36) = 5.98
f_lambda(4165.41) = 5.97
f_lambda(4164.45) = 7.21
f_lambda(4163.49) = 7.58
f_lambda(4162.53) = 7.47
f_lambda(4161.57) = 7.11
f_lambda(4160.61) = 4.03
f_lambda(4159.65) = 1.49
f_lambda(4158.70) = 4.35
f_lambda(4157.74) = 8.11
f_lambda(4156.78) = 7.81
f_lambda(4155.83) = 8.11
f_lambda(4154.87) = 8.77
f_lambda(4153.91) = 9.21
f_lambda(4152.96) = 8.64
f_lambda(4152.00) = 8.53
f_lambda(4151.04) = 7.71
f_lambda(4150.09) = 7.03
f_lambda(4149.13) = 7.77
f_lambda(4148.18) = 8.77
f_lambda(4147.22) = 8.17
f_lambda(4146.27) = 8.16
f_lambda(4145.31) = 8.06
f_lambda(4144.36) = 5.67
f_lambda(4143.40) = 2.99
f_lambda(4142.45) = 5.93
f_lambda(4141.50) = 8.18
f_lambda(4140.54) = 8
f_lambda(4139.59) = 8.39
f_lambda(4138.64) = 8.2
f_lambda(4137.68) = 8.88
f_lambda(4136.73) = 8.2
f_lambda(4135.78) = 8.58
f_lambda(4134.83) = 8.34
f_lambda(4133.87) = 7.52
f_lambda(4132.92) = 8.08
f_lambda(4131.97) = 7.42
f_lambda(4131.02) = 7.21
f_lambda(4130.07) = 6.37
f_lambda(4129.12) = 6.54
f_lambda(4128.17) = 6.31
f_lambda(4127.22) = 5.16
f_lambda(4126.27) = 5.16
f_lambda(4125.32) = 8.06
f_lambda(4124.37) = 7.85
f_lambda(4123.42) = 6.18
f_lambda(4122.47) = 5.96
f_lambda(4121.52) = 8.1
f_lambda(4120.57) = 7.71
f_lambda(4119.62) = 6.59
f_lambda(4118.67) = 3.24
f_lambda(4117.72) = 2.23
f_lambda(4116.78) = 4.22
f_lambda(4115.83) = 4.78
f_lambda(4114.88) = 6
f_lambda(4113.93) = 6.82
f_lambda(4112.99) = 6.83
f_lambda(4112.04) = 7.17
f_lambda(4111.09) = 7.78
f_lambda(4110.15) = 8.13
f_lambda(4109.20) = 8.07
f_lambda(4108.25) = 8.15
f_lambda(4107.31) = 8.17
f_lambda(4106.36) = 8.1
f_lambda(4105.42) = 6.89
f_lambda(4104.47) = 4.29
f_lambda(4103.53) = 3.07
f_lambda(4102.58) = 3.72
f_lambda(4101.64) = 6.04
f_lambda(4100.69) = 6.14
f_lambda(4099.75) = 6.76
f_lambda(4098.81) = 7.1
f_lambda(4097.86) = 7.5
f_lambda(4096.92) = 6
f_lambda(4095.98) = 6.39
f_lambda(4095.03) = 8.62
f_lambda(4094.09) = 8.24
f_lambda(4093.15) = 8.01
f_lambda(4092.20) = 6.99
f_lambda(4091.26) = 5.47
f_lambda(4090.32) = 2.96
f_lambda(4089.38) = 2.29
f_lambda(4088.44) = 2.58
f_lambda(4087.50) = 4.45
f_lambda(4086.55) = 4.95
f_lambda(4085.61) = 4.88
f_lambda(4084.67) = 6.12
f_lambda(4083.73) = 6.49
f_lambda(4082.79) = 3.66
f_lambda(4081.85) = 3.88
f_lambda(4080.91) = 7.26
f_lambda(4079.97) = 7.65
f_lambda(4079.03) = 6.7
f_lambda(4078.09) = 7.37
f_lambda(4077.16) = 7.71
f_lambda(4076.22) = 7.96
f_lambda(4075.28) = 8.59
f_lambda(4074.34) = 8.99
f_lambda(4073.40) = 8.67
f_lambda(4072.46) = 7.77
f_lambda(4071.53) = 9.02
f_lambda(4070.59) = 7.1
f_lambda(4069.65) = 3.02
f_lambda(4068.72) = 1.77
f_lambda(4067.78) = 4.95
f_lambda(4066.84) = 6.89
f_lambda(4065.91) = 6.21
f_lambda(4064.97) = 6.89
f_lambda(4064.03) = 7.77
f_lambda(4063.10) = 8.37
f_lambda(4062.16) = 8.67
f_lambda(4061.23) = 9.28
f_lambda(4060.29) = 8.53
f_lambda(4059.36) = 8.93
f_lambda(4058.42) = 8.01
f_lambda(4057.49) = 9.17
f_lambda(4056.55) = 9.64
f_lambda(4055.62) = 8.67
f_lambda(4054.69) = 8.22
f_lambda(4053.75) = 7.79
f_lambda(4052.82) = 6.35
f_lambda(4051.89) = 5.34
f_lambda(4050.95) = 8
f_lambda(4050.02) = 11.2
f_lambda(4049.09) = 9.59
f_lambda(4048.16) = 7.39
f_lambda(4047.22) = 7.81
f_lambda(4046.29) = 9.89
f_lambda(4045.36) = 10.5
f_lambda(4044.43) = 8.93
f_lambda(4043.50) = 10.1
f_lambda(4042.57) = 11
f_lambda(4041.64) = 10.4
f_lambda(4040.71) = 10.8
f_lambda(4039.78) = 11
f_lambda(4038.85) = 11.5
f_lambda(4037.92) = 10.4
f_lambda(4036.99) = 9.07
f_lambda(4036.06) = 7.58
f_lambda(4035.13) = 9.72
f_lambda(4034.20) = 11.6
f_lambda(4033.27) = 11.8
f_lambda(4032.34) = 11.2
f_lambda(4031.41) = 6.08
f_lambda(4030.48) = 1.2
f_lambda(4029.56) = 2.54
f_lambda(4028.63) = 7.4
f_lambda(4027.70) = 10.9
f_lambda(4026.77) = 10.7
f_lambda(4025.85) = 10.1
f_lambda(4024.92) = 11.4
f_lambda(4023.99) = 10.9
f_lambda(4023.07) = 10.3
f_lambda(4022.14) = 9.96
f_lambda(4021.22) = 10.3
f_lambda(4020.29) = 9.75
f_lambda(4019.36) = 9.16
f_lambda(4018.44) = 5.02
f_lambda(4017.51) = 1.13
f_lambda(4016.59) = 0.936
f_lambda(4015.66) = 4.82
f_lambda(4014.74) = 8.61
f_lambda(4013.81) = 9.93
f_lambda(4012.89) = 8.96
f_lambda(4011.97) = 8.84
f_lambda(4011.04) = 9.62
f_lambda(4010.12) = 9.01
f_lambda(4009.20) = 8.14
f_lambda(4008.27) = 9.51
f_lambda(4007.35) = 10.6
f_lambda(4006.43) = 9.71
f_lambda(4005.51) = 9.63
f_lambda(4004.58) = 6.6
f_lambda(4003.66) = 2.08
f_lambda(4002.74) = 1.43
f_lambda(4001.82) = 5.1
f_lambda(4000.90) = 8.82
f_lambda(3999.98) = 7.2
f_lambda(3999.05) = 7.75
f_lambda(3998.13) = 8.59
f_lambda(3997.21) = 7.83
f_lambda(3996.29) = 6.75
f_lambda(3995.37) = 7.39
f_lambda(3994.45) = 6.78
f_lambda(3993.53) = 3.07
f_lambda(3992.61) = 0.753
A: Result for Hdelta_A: 8.2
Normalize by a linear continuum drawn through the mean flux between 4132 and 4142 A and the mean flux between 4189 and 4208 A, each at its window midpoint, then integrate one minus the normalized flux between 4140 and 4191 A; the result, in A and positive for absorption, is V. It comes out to 3.5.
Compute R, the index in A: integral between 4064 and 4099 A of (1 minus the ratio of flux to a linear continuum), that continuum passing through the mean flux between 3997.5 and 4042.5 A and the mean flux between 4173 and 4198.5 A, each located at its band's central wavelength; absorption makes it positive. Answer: 6.8 A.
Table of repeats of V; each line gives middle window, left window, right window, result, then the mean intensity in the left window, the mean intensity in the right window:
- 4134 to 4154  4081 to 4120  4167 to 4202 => -4.1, 5.86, 6.97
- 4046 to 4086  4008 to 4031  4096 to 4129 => -1.4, 7.95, 6.31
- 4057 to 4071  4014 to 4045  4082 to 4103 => 0.1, 8.7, 5.68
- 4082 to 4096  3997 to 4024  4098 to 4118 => 2.4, 7.62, 6.27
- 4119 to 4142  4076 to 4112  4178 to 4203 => -3.3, 6.23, 6.74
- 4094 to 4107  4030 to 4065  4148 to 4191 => 2.9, 8.93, 7.14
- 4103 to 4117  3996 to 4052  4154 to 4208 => 1.9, 8.42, 6.97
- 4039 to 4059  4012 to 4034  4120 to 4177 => -3.1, 8.02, 7.21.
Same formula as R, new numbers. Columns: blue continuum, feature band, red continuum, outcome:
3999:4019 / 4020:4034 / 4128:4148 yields -3.9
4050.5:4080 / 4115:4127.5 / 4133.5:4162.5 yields 2.7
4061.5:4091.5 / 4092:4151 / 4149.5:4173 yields -1.9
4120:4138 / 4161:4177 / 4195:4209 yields 0.3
